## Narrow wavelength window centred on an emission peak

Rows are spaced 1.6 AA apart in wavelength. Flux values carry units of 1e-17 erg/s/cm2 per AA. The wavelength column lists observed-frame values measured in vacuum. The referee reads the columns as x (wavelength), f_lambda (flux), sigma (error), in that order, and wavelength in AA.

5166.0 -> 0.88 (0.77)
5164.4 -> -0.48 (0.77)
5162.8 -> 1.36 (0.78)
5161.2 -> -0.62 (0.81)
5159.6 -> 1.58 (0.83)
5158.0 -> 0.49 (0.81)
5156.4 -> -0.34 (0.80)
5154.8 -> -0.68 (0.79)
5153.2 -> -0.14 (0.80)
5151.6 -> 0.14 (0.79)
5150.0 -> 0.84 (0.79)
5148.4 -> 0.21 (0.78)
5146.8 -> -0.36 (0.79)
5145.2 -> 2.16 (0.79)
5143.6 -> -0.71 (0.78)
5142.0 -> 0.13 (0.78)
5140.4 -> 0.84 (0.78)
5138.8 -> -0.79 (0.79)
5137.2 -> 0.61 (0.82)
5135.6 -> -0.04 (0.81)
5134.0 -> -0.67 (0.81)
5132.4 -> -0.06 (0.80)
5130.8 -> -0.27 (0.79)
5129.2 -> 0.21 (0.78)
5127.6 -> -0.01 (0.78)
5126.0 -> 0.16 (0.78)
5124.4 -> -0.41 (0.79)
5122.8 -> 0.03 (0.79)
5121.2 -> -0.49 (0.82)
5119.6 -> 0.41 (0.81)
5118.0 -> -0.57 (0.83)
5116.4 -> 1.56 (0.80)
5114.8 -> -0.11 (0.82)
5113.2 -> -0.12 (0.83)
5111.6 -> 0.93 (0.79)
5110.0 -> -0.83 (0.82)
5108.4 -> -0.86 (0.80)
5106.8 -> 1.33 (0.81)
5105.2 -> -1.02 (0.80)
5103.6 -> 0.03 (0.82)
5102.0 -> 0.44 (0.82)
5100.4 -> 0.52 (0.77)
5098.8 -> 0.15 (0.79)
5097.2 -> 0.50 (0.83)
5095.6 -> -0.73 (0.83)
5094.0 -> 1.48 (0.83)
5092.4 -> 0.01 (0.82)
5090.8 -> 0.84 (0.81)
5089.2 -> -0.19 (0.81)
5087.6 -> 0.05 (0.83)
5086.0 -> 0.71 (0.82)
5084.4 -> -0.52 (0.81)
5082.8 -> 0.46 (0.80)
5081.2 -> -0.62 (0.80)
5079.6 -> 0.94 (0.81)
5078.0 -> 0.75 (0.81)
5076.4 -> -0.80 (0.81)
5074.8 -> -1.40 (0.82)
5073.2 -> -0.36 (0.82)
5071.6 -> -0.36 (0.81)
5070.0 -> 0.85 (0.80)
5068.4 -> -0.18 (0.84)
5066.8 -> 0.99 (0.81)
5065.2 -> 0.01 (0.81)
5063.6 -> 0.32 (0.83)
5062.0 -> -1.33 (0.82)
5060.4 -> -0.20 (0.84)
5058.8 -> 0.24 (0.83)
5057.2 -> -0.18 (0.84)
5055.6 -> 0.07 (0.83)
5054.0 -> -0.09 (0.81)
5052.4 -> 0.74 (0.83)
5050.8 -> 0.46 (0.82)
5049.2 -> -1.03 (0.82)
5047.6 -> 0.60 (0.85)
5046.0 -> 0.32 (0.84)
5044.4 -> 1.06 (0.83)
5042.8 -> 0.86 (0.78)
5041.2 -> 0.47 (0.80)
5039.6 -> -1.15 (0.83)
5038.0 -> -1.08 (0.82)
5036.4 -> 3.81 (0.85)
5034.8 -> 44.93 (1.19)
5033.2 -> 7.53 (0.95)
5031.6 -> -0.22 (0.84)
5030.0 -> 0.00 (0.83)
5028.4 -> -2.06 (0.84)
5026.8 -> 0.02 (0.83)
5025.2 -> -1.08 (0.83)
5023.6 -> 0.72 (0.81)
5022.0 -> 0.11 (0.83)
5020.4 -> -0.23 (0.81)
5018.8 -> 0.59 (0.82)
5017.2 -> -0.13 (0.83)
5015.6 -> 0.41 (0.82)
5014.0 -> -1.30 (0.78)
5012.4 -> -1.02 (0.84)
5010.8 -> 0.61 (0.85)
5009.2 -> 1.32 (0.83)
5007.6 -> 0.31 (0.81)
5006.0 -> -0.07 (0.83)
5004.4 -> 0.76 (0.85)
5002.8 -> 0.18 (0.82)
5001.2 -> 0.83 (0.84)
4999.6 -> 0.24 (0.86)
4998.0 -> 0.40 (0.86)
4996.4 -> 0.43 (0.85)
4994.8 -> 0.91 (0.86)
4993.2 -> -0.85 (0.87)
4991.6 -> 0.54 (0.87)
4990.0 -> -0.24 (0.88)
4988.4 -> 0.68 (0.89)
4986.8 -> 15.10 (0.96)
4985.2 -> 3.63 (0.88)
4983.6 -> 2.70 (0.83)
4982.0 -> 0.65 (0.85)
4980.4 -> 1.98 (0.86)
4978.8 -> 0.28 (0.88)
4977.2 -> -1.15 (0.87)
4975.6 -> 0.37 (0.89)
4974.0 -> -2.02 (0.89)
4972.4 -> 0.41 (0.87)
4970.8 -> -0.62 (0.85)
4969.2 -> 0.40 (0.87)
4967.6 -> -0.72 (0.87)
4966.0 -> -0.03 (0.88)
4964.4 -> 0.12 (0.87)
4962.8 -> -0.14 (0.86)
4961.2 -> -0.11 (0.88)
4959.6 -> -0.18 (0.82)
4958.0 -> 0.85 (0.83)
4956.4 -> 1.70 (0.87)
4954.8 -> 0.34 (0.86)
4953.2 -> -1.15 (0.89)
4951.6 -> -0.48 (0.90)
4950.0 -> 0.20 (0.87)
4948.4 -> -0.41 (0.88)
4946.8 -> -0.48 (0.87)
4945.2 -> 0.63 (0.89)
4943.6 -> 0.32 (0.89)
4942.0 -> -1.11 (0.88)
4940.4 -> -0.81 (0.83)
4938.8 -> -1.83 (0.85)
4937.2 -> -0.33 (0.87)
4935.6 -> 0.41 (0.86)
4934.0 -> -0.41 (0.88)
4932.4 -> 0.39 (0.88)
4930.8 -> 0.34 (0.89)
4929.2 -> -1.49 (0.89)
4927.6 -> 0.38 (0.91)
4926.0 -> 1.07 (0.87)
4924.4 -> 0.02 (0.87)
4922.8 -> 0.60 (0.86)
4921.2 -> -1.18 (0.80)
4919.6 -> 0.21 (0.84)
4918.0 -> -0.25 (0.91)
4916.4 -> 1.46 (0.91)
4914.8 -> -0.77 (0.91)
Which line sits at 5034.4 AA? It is [O III] 5007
